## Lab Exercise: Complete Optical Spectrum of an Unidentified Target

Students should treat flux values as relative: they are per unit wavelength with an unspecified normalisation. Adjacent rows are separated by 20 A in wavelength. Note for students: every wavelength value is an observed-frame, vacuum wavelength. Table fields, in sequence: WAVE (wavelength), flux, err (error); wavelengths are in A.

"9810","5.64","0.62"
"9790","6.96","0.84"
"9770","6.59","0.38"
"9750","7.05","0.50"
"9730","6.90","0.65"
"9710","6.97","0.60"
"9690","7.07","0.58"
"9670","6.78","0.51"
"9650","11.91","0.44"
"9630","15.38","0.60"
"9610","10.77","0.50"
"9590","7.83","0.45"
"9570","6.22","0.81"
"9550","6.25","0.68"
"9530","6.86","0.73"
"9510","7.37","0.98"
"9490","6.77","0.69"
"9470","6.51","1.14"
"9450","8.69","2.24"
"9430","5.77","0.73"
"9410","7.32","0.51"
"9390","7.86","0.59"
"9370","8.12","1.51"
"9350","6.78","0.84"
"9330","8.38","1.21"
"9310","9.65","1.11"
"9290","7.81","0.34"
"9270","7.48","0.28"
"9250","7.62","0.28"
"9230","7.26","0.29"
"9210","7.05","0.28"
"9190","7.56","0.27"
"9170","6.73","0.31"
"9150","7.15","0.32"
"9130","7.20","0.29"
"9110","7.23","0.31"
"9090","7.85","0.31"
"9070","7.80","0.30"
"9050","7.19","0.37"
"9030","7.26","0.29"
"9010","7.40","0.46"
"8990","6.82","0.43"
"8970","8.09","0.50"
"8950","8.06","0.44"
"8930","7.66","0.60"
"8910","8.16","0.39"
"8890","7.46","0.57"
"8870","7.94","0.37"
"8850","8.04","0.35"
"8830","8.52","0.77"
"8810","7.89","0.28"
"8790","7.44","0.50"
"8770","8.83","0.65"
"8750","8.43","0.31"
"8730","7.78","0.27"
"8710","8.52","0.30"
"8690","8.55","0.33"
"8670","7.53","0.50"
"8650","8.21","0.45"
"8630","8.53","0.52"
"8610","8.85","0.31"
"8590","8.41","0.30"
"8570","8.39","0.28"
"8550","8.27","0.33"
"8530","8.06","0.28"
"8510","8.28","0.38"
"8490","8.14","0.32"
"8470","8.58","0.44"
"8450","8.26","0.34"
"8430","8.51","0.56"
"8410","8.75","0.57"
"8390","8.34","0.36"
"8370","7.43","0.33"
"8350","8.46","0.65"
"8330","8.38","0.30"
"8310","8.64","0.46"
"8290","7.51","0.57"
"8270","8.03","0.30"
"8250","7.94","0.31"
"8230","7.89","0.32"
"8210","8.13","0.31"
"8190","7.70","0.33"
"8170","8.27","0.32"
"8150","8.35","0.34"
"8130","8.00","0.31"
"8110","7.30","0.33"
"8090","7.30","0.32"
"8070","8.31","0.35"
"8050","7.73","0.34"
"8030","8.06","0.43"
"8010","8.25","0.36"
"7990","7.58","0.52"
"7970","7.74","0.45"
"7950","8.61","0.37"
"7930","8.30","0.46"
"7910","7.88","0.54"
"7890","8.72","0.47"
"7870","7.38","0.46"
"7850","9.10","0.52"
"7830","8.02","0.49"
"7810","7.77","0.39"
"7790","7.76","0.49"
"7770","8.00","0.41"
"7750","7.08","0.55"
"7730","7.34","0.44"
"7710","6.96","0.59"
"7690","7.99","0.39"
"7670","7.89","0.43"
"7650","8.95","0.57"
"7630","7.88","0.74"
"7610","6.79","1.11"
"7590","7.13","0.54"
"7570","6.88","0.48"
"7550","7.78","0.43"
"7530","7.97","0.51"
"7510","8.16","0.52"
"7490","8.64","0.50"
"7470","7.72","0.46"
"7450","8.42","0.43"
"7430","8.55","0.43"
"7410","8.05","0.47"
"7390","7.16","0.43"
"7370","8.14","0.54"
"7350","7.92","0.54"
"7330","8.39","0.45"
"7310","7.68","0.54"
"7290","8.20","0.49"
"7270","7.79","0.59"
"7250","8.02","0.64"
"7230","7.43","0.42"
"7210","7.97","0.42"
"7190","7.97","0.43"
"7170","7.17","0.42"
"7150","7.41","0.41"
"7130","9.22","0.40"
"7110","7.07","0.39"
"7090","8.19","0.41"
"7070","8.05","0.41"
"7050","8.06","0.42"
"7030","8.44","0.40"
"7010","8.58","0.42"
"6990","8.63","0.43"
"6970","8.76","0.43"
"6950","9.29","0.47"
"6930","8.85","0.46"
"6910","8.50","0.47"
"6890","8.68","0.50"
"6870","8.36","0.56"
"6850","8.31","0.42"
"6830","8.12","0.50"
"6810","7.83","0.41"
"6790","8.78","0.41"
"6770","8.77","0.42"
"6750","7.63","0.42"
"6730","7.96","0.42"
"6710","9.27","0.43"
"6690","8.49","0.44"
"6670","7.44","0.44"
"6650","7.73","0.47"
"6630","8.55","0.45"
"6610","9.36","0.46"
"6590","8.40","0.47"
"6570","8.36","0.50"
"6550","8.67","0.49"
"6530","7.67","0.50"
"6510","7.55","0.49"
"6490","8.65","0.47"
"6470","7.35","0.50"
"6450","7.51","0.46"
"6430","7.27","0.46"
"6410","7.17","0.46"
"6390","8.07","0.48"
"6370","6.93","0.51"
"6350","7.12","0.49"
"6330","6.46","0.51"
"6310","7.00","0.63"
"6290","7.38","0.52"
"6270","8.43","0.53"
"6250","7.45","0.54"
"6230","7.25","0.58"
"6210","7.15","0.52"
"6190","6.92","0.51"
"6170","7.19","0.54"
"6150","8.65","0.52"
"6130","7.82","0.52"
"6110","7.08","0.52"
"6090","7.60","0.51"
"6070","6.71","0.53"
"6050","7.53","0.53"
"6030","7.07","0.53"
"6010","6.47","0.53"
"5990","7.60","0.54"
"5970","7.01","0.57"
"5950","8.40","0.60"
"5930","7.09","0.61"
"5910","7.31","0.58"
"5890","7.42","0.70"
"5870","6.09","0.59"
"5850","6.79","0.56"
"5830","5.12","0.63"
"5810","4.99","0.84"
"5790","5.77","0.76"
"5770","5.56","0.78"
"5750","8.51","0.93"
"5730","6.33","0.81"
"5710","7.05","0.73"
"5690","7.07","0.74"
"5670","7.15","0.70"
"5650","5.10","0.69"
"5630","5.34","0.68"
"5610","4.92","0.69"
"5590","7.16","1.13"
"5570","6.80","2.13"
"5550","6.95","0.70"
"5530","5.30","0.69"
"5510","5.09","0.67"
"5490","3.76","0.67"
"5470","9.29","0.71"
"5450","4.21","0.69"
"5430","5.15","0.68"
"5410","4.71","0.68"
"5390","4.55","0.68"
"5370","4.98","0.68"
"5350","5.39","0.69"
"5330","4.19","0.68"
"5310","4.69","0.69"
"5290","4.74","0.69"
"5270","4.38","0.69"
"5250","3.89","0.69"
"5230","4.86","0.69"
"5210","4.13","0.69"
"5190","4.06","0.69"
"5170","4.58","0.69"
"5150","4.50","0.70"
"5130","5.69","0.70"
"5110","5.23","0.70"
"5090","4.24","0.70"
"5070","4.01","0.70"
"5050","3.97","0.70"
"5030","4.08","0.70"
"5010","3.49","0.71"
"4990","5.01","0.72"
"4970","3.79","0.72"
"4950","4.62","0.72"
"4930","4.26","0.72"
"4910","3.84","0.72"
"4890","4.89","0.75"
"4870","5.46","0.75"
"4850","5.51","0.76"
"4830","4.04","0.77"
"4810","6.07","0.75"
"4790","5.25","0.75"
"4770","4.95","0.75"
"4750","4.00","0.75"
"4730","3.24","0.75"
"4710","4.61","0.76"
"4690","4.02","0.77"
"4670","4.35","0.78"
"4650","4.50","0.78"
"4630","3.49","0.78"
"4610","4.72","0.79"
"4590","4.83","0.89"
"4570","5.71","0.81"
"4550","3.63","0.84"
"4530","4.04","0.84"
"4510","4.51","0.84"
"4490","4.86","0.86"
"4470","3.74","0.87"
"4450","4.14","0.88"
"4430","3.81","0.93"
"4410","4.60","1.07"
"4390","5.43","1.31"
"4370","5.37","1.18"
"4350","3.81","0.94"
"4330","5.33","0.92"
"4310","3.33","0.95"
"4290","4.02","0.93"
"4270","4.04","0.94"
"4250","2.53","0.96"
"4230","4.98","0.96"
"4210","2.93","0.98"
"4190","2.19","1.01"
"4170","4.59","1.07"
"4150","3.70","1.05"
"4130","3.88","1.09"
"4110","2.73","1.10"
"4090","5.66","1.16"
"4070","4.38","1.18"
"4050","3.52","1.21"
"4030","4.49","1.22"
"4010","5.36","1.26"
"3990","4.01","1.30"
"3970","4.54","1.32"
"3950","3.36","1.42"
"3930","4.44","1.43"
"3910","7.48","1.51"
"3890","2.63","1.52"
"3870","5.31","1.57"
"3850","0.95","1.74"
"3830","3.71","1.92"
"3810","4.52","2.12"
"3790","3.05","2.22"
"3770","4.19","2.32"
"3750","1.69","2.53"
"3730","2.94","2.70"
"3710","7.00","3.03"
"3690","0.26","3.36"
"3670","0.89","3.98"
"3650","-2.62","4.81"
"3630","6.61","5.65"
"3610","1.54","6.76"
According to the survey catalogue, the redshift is 0.47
